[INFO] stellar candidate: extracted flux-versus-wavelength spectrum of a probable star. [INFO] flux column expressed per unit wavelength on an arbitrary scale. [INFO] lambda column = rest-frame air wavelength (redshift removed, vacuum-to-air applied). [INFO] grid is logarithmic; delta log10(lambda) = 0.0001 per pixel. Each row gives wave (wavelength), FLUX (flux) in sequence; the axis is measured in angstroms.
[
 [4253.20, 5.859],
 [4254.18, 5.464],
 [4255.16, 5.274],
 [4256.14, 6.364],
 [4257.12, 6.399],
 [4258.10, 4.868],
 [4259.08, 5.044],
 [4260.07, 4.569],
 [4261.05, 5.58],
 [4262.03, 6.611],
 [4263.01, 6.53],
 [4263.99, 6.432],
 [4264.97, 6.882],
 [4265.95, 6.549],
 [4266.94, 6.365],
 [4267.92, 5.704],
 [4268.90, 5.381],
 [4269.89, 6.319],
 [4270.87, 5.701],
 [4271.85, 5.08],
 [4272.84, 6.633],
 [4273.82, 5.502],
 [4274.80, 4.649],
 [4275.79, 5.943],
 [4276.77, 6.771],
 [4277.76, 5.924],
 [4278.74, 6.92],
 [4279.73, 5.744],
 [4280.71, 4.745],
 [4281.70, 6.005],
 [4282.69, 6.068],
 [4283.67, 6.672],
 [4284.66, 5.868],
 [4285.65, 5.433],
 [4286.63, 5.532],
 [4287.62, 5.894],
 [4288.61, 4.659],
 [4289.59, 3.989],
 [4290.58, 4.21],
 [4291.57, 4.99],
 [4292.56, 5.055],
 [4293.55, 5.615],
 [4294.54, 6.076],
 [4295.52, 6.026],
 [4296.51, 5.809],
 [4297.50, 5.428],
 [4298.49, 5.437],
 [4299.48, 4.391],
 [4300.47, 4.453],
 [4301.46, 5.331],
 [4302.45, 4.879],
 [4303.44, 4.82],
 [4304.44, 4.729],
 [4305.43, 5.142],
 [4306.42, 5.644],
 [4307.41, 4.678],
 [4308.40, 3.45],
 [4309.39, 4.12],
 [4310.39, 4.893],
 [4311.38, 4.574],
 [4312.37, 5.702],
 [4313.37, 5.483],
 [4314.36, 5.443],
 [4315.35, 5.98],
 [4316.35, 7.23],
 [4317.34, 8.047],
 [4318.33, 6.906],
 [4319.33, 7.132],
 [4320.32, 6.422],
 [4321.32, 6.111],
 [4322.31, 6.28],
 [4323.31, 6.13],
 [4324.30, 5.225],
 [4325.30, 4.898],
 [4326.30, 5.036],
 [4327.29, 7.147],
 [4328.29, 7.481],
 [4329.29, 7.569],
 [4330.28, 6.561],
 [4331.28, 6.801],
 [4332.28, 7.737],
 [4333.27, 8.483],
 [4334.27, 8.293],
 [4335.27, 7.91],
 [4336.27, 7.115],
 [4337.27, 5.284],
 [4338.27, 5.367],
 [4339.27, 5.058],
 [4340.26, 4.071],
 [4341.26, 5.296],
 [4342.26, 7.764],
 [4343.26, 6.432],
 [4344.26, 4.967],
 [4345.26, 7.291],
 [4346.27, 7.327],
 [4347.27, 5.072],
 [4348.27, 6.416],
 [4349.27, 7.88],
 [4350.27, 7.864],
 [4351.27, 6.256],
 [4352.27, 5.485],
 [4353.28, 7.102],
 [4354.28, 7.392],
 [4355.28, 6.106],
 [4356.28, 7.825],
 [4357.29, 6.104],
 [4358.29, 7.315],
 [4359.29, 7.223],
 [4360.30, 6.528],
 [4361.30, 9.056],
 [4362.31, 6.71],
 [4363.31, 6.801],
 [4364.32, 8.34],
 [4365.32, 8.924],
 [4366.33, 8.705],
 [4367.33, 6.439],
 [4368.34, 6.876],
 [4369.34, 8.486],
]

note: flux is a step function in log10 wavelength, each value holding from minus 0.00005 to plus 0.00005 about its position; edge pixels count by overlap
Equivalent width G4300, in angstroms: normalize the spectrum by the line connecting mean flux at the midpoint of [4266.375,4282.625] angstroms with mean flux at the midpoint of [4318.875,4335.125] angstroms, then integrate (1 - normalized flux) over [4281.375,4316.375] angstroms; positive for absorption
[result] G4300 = 5.6 angstroms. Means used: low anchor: 5.84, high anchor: 6.73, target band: 5.24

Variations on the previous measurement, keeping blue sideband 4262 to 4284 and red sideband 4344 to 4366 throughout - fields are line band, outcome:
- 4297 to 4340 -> 4.47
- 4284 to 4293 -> 1.62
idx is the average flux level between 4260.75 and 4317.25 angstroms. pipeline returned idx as 5.56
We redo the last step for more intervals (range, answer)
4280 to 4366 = 6.11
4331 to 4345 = 6.48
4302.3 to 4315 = 4.9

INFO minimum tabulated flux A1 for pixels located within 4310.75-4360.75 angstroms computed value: 4.071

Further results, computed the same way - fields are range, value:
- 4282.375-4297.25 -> 3.989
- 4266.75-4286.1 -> 4.649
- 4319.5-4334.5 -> 4.898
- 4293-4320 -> 3.45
